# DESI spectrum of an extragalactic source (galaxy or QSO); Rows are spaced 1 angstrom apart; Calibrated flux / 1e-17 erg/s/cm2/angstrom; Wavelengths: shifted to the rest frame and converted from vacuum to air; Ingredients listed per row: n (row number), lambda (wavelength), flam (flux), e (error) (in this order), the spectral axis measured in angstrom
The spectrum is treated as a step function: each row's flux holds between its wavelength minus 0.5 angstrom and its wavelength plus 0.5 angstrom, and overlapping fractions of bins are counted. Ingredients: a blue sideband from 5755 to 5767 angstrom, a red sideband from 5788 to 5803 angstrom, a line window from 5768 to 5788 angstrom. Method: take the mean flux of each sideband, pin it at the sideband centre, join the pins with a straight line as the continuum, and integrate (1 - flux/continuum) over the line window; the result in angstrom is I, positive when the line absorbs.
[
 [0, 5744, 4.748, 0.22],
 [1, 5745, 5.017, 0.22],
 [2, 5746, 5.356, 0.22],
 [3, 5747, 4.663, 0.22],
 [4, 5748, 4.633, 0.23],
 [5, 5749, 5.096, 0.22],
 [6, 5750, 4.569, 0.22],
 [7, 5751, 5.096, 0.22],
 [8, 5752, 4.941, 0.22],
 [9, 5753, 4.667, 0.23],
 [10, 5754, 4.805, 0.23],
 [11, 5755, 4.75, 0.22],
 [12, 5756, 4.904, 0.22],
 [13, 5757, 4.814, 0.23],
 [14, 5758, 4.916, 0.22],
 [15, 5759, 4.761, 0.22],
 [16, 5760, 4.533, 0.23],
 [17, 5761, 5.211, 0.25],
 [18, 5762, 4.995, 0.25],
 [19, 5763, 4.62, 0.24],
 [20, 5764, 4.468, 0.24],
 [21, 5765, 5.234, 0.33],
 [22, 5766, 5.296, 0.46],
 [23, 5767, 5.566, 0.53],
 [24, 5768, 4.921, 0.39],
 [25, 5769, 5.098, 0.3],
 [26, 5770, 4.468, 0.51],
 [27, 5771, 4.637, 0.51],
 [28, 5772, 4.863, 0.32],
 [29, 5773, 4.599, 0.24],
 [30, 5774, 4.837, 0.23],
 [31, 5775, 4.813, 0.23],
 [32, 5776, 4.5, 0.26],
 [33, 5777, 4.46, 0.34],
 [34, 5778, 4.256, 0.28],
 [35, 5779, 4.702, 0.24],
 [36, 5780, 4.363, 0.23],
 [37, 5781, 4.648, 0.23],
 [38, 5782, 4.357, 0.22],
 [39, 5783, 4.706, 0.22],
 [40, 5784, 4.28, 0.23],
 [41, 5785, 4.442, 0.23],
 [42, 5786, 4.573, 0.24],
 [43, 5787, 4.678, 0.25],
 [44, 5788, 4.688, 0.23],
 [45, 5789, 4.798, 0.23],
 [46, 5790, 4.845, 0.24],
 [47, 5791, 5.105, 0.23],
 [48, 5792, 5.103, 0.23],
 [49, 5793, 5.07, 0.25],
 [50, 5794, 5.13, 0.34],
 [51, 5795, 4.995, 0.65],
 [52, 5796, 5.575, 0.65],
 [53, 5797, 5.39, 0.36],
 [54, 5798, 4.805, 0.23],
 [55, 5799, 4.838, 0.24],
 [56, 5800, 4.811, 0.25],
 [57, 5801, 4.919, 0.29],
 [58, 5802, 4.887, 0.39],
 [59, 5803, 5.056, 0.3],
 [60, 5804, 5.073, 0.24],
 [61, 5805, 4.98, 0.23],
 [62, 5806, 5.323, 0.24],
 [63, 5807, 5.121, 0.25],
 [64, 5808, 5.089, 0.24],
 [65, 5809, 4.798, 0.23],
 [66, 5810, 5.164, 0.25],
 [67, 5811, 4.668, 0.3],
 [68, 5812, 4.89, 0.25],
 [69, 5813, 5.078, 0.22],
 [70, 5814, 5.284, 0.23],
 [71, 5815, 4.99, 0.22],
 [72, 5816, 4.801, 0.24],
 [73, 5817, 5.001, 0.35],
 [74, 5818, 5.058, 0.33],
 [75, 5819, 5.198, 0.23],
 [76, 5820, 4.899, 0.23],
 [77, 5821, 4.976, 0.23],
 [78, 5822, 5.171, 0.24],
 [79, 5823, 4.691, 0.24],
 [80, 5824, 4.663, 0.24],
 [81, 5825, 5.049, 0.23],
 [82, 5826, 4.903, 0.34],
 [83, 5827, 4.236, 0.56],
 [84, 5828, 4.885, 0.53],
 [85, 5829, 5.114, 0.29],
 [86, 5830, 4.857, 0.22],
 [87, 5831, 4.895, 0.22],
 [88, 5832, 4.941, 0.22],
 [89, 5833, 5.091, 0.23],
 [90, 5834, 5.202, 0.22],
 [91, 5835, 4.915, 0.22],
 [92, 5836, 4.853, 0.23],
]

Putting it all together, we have 1.4 angstrom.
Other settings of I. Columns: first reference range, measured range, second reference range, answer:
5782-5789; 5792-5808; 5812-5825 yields -1.1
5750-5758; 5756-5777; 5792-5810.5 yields 0.2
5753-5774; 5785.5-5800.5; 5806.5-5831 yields -0.2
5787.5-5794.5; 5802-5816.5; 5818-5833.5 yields -0.2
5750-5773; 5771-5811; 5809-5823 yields 0.9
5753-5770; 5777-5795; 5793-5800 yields 1.2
